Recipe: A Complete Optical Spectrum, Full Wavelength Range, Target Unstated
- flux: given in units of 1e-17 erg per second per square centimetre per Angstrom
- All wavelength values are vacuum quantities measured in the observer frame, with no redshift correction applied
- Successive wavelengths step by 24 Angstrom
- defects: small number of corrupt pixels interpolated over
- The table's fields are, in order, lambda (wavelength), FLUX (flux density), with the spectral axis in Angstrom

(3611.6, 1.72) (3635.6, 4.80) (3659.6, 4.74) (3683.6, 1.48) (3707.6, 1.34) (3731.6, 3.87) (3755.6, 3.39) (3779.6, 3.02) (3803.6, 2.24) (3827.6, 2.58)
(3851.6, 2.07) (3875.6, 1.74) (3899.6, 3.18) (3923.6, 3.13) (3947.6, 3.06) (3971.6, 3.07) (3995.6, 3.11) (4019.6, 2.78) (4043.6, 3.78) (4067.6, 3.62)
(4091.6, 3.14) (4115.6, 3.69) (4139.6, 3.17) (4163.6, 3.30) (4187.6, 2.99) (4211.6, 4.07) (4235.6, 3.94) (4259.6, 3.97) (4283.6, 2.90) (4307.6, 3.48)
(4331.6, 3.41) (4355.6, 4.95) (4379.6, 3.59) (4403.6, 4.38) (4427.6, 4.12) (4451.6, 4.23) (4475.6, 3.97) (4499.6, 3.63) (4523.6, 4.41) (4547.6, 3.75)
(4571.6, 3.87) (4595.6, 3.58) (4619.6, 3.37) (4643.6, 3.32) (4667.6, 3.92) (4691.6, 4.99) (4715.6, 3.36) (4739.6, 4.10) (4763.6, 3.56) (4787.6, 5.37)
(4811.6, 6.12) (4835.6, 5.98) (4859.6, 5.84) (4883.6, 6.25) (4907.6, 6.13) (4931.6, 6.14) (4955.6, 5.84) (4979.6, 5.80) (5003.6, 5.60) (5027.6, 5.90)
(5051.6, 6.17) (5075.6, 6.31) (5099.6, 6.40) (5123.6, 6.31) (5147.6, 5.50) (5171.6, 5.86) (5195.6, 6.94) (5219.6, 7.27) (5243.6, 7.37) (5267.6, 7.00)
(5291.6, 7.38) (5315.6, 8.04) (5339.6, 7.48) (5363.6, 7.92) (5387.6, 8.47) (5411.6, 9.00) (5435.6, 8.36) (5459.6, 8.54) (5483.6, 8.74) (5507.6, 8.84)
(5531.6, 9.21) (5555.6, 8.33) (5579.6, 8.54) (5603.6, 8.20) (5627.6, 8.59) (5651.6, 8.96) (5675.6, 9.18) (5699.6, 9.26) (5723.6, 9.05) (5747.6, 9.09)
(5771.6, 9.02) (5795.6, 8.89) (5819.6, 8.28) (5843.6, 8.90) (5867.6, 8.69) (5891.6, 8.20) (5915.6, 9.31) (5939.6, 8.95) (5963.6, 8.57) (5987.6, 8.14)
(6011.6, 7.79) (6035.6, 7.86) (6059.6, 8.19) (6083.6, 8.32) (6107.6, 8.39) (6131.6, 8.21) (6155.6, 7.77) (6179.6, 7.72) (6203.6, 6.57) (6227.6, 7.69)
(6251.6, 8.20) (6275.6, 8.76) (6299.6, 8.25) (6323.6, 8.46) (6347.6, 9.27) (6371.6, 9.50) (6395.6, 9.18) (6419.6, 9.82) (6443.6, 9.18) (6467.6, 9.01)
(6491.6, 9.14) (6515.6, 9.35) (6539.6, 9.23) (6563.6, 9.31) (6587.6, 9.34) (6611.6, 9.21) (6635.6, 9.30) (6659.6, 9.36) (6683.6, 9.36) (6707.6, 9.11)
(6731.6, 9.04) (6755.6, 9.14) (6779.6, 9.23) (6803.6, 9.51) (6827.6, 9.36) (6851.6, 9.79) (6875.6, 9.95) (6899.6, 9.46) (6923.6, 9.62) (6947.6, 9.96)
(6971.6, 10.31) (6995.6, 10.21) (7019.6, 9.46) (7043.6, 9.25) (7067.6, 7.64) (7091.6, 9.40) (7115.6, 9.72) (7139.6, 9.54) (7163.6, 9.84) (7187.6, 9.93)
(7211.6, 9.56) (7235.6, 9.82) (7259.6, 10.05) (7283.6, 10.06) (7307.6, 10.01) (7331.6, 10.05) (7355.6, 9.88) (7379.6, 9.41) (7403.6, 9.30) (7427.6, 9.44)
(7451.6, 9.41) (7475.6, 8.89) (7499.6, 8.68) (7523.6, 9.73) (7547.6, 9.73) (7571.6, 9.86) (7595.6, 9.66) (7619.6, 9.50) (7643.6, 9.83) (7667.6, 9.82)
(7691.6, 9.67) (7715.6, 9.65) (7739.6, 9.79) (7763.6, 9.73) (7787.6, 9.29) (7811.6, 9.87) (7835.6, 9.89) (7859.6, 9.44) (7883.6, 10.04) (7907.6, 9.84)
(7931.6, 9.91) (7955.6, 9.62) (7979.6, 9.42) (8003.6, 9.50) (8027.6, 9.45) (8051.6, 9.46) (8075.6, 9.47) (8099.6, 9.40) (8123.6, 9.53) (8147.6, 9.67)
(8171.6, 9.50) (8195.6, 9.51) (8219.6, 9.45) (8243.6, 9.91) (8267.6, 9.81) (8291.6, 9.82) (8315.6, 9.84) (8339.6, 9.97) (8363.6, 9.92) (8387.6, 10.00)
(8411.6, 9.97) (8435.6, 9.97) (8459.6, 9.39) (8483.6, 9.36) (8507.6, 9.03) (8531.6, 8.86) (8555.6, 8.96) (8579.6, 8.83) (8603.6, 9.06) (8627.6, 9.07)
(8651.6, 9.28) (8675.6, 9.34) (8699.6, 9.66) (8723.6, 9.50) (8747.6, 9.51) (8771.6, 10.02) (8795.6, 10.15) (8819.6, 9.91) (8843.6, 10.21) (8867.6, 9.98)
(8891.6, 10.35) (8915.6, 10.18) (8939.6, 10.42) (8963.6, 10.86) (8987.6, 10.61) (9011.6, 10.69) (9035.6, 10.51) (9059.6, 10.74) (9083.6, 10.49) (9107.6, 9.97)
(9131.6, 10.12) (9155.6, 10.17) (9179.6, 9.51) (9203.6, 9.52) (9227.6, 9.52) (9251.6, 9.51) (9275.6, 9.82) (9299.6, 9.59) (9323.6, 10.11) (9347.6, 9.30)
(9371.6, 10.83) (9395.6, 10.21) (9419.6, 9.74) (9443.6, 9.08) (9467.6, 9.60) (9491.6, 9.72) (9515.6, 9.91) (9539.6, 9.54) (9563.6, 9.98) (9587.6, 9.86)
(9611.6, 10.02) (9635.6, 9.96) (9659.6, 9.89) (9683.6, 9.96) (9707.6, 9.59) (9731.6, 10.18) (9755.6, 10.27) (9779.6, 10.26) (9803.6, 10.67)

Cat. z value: 0.20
